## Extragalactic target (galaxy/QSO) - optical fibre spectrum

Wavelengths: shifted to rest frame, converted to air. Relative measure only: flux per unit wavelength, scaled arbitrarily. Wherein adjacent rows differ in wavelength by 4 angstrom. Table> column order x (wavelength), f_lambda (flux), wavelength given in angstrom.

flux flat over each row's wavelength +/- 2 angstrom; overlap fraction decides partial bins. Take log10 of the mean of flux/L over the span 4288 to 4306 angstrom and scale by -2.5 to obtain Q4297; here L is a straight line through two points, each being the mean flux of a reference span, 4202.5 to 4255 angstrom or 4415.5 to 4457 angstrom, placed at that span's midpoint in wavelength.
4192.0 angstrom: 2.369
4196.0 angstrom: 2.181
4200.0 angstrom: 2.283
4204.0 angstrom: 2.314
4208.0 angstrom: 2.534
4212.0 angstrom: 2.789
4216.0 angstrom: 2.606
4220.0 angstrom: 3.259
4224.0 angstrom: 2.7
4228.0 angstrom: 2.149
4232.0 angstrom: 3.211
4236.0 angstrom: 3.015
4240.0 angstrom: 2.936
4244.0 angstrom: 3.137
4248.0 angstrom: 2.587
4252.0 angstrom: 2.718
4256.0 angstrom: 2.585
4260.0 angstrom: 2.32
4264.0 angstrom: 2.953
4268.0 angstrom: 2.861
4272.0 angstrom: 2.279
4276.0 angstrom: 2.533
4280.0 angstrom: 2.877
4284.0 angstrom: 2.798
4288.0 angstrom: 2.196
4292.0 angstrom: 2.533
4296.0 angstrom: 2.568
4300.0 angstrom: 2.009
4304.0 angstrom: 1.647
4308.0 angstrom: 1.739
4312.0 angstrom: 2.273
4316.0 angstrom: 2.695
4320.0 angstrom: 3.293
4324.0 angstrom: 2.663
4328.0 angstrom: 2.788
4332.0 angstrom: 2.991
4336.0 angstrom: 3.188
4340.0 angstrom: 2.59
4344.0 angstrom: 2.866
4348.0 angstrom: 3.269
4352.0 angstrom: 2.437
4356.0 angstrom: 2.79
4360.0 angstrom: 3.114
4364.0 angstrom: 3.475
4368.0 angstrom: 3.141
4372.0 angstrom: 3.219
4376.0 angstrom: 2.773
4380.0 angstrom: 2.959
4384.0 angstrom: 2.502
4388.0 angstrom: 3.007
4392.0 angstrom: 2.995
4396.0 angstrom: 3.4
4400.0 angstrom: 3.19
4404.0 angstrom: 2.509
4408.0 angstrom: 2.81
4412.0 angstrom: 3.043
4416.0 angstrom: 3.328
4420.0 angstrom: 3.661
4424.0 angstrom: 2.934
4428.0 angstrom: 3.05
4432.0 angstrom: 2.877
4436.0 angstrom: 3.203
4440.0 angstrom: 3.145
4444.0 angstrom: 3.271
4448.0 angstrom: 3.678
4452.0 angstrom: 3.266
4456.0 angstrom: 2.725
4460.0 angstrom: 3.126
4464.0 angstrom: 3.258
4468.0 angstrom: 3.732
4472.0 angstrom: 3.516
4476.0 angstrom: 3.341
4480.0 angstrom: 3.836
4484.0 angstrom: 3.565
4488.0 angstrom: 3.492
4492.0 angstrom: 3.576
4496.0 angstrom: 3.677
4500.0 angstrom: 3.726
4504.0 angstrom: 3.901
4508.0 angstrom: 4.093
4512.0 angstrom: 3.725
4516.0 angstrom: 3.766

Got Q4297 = 0.308 mag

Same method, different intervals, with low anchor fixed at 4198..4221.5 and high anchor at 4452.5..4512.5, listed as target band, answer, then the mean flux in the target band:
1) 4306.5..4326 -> 0.17 mag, 2.55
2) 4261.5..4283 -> 0.05 mag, 2.7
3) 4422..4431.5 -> 0.13 mag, 2.97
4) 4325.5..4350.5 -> 0.04 mag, 2.93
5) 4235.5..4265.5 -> -0.01 mag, 2.77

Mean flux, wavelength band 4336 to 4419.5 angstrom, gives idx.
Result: 2.99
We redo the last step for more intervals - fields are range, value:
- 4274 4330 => 2.47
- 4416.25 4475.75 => 3.25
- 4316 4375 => 2.97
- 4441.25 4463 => 3.21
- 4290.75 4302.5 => 2.33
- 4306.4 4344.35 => 2.71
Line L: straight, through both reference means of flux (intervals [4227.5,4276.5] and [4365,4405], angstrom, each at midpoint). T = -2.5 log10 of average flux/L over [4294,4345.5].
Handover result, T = 0.125 mag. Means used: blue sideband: 2.74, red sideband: 2.99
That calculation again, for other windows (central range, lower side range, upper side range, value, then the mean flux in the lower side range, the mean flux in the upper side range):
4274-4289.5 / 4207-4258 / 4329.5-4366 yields 0.10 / 2.79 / 2.97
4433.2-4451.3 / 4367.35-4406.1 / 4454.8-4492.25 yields -0.01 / 2.96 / 3.42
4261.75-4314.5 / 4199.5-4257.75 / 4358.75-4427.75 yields 0.18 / 2.73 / 3.06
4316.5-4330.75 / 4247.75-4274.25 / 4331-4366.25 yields -0.01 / 2.62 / 2.97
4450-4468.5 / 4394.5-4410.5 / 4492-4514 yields 0.09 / 2.97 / 3.8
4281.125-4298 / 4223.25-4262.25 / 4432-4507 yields 0.14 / 2.74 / 3.44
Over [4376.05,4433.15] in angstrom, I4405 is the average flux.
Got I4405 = 3.01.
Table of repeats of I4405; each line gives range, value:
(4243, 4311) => 2.48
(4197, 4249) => 2.72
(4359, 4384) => 3.06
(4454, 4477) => 3.28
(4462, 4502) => 3.57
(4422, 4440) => 3.03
